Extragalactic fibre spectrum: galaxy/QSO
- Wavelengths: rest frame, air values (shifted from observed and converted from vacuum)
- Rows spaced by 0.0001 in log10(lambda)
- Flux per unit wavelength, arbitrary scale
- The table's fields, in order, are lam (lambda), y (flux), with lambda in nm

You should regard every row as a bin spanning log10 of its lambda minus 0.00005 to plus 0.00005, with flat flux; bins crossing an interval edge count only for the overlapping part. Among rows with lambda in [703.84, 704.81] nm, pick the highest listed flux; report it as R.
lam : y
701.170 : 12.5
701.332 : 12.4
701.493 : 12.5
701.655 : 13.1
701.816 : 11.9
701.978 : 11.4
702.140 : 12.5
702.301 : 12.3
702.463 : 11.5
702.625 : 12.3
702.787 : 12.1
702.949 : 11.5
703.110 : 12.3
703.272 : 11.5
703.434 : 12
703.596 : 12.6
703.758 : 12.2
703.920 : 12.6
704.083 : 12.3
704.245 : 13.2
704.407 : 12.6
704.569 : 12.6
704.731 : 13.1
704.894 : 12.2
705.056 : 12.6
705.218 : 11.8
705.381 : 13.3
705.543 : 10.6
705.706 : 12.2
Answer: 13.2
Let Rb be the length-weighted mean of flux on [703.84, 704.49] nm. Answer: 12.7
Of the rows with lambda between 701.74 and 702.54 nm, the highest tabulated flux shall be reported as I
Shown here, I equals 12.5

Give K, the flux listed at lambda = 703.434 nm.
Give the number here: 12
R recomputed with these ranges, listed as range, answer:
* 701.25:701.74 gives 13.1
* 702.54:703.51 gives 12.3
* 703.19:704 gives 12.6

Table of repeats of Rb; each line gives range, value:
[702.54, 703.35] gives 11.9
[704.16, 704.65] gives 12.8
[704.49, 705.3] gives 12.5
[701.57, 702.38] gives 12.2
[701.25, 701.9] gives 12.5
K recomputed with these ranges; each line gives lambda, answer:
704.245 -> 13.2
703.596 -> 12.6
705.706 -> 12.2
